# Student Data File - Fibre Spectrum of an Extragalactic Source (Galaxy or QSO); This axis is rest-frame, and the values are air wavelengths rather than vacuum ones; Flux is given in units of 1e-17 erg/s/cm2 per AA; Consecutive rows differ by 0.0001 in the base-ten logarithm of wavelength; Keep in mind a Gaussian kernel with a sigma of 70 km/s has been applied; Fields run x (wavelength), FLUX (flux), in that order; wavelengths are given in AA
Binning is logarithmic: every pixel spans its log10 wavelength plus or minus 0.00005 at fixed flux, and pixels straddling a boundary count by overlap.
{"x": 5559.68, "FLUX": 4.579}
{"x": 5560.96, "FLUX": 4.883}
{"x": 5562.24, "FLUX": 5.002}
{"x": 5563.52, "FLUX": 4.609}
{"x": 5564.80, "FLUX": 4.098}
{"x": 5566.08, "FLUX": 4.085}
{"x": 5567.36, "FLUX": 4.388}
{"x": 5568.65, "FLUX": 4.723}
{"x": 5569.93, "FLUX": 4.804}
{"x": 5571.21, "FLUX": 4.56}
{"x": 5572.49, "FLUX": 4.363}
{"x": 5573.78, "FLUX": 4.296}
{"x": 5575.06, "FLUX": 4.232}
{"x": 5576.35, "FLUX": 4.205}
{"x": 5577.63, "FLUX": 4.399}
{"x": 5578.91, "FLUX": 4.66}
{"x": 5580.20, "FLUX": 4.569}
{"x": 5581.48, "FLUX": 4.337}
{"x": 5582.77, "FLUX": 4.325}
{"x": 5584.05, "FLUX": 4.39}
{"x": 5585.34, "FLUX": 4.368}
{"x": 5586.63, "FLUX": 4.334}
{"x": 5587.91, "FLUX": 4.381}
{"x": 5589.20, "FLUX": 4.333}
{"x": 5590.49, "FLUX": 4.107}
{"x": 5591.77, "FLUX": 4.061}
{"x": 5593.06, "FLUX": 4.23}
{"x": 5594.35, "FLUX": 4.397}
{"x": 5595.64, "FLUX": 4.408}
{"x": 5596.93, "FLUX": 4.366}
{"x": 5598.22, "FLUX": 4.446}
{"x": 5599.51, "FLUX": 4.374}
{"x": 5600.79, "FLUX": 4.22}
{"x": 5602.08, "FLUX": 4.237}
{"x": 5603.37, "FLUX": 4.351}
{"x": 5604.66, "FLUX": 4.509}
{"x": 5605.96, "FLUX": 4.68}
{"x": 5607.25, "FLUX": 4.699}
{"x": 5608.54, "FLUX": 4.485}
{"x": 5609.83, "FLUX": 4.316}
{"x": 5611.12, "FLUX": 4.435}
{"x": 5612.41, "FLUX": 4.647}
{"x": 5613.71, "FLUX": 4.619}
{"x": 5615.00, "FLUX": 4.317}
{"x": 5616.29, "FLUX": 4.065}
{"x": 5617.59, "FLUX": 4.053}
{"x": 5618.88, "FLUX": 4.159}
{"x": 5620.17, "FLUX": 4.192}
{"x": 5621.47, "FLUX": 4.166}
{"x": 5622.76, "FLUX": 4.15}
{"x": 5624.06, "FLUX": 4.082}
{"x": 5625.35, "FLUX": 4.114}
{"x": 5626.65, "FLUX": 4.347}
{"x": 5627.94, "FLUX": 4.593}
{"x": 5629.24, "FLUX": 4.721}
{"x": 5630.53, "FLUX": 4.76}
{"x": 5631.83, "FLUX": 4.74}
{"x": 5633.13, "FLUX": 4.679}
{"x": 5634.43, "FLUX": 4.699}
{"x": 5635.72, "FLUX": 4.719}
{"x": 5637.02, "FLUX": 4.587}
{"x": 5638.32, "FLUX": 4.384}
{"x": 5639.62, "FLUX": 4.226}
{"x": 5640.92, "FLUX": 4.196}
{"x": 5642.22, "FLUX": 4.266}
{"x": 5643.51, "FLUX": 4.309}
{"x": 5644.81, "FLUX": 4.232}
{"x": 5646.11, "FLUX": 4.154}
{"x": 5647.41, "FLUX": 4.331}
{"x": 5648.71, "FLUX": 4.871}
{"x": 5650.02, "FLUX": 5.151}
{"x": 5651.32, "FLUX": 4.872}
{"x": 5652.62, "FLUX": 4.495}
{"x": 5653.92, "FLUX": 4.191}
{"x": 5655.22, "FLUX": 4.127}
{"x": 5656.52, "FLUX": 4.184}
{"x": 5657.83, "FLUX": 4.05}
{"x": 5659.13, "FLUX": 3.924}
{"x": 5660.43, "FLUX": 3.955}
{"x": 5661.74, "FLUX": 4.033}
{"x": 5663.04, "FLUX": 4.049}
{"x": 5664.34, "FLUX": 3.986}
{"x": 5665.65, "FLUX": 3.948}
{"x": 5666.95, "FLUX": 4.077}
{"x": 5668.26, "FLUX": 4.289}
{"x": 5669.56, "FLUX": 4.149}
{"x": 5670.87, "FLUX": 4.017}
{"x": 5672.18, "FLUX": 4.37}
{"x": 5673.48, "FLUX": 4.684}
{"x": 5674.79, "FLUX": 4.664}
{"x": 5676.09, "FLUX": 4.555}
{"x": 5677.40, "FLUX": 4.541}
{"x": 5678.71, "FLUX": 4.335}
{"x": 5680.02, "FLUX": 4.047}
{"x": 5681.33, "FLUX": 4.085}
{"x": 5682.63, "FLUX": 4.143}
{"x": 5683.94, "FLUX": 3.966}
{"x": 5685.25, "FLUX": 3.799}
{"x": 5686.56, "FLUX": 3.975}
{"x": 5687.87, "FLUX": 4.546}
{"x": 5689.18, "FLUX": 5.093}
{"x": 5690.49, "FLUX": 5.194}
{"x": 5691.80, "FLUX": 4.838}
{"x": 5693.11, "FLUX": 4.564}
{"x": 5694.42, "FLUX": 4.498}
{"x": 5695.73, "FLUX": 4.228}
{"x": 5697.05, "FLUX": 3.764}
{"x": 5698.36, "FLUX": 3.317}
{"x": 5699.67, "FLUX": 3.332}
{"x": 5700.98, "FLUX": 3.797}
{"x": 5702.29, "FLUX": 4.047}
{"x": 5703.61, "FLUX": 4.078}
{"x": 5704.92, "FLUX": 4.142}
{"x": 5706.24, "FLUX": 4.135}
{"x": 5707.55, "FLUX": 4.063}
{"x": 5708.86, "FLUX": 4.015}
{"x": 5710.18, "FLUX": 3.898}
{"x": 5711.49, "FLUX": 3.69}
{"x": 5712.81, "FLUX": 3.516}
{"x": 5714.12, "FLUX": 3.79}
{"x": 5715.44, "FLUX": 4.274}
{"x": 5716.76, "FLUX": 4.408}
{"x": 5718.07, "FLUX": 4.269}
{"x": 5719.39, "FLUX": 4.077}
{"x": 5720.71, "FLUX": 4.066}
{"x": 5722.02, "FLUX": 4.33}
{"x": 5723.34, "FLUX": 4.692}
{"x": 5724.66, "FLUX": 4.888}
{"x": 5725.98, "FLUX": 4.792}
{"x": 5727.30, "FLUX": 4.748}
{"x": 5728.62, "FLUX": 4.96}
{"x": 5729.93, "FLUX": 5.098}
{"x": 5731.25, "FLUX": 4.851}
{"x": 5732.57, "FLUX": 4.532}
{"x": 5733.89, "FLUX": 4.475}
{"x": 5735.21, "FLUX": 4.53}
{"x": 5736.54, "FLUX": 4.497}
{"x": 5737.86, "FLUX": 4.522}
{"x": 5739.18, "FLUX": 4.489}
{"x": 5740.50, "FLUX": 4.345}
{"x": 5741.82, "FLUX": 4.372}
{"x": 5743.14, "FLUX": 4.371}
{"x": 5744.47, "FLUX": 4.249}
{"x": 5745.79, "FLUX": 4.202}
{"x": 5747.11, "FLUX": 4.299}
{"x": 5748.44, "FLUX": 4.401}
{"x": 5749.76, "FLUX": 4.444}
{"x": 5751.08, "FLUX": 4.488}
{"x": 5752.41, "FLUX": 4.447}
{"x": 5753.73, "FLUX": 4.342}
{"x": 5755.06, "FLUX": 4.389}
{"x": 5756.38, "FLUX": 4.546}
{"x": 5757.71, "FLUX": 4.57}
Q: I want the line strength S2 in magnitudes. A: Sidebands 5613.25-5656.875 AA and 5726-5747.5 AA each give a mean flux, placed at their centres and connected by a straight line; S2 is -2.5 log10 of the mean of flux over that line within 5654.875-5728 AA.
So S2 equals 0.071 mag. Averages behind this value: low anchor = 4.41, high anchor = 4.55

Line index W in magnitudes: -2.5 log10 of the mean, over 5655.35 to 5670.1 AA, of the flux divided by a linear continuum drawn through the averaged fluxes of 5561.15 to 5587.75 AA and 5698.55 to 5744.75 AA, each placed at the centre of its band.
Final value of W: 0.07 mag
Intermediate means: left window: 4.44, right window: 4.29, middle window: 4.06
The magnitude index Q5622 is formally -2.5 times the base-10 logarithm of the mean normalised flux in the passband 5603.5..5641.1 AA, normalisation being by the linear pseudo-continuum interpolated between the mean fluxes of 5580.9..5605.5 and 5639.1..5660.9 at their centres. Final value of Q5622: -0.02 mag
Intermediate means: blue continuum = 4.33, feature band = 4.43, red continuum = 4.33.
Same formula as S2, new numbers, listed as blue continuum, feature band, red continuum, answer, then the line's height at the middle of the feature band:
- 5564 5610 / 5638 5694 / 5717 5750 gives 0.03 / 4.45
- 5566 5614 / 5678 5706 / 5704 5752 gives 0.05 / 4.37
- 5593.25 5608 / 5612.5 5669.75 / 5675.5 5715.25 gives -0.01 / 4.3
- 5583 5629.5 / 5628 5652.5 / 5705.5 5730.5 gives -0.05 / 4.33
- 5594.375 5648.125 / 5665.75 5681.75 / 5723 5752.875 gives 0.04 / 4.46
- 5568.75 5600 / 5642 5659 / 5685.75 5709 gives -0.03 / 4.28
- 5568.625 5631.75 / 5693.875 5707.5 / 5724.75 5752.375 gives 0.14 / 4.49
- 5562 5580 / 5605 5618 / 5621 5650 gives 0.00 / 4.44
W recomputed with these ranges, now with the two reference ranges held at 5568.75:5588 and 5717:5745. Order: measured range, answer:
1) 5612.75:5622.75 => 0.055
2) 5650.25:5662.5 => 0.061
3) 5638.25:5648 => 0.053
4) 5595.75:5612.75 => 0.001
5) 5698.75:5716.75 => 0.155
